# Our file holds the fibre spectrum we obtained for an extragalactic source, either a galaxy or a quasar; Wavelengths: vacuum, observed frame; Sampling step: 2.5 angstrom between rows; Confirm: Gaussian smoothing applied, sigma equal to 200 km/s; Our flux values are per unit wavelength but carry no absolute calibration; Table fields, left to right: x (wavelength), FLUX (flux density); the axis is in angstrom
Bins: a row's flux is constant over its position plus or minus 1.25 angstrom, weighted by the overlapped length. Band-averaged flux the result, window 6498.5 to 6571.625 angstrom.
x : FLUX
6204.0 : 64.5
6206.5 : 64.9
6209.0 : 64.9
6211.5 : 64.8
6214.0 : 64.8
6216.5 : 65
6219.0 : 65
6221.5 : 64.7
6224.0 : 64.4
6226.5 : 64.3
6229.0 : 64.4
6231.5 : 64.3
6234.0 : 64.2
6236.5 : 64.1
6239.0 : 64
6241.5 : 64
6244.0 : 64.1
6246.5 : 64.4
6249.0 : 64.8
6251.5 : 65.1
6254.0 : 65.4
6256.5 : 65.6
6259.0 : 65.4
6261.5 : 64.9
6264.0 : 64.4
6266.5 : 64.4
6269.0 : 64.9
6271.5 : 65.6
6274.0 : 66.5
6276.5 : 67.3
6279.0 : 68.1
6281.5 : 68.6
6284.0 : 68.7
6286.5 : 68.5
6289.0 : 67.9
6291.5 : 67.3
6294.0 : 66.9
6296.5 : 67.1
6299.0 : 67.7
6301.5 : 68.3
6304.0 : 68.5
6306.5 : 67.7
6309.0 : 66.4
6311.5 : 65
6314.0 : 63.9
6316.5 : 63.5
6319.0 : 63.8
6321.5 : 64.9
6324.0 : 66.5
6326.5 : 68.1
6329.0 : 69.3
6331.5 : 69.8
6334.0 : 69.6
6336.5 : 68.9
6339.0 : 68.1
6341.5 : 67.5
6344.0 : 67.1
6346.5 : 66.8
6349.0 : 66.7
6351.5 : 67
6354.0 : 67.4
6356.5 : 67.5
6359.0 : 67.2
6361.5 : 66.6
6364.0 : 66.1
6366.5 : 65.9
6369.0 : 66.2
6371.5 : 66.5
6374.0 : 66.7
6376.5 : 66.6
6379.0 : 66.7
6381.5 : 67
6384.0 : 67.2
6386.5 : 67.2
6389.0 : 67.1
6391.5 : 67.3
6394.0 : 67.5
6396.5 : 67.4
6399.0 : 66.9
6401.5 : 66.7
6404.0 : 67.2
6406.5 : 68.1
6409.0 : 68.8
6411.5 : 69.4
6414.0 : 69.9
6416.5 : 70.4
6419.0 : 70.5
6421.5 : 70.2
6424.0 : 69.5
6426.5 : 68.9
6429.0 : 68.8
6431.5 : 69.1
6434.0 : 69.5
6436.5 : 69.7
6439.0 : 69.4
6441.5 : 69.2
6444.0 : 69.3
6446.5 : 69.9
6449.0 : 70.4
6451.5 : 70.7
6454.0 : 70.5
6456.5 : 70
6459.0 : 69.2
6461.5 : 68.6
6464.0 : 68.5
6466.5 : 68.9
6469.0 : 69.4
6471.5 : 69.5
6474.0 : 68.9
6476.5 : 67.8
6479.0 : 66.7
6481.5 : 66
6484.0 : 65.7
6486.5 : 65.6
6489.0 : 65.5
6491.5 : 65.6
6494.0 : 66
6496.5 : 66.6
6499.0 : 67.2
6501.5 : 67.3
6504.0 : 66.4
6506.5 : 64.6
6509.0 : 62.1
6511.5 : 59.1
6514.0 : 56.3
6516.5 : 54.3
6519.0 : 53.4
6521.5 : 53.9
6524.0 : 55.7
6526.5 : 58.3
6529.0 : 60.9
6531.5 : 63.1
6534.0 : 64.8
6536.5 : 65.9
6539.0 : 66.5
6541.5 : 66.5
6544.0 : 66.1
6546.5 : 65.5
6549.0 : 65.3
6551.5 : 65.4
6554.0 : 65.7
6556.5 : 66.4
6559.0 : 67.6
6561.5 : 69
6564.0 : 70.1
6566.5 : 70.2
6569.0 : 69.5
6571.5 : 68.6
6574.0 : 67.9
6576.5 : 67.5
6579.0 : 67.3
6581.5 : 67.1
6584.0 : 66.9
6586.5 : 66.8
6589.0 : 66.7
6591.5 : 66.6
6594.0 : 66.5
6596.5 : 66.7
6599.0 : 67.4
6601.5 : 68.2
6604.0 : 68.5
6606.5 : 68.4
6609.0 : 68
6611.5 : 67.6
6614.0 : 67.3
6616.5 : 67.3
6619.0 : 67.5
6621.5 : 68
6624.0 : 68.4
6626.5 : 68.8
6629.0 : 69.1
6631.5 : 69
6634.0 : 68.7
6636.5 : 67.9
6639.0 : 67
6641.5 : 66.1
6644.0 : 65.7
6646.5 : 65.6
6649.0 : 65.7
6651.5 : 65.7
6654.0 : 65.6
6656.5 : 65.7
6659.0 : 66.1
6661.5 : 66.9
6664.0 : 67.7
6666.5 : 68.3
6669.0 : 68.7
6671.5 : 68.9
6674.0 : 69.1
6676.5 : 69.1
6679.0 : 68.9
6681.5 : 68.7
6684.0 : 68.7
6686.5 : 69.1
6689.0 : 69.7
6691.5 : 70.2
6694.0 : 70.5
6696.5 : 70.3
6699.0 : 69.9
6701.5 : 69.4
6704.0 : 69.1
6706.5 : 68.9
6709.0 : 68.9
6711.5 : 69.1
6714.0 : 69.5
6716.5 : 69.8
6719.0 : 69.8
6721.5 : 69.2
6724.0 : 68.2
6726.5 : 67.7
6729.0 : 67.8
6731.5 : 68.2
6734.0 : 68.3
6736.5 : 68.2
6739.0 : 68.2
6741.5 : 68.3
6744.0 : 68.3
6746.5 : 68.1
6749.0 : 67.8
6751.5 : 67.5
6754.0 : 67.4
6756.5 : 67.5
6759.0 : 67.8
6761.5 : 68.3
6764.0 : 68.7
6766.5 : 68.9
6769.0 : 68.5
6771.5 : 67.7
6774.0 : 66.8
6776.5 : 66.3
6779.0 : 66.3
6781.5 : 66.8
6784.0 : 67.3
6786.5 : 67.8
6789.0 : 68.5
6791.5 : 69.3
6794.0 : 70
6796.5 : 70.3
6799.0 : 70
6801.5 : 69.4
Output 63.7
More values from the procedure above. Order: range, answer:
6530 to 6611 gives 67.1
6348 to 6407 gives 66.9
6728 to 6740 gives 68.1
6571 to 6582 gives 67.7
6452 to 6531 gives 64.5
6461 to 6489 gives 67.7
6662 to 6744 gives 68.9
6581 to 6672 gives 67.3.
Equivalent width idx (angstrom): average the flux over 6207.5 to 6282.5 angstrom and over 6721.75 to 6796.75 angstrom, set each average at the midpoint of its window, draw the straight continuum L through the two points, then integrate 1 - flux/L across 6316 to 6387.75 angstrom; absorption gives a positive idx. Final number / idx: -1.5 angstrom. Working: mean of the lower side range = 65.1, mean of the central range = 67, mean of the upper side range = 68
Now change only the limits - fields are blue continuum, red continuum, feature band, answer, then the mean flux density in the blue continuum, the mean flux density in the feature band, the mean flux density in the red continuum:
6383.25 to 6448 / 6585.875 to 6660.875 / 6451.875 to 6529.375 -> 4.1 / 68.7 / 64.6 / 67.2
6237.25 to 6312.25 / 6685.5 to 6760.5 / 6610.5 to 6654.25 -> 0.6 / 66.2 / 67.3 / 68.8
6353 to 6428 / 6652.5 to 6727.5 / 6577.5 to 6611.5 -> 0.5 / 67.7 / 67.3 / 68.7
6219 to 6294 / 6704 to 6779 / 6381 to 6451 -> -2.4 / 65.5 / 68.7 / 68.2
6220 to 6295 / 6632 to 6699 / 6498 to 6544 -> 3.8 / 65.6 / 61.6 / 67.9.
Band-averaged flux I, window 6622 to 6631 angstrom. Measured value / 68.7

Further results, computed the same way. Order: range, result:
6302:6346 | 67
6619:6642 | 68.1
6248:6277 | 65.3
